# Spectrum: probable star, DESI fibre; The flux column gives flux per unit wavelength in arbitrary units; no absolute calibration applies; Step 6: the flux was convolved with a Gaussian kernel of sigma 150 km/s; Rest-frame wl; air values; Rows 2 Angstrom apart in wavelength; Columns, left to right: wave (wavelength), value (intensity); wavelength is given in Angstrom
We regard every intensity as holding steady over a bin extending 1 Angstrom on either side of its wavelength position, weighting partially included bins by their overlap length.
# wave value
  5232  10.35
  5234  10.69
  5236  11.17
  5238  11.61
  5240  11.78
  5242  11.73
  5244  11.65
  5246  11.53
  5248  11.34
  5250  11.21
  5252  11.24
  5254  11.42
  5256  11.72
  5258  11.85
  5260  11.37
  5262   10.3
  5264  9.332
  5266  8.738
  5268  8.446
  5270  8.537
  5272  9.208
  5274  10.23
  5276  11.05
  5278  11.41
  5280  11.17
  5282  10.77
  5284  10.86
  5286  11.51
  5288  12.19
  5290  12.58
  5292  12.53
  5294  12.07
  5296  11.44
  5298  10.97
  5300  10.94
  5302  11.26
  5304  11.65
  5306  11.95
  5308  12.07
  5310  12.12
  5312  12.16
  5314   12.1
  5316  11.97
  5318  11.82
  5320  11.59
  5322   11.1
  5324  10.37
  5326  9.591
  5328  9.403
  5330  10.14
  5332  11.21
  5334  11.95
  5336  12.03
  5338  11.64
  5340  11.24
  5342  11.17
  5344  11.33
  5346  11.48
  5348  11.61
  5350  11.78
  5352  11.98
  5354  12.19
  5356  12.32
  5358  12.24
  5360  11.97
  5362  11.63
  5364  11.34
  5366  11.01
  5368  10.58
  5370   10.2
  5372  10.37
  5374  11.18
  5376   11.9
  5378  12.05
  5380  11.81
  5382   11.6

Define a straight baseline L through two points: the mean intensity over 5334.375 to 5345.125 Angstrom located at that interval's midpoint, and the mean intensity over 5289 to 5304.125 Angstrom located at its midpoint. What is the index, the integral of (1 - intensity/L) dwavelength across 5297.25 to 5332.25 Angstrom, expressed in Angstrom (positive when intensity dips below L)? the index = 1.1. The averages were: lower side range 11.7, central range 11.2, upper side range 11.5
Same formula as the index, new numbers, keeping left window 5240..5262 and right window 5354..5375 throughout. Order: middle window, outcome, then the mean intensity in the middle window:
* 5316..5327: 0.4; 11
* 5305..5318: -0.7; 12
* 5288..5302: -0.4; 11.8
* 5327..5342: 0.4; 11.1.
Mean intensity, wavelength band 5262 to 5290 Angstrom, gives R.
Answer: 10.3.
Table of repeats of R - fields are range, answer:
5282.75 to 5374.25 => 11.5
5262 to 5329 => 11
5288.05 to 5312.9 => 11.8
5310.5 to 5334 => 11.1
